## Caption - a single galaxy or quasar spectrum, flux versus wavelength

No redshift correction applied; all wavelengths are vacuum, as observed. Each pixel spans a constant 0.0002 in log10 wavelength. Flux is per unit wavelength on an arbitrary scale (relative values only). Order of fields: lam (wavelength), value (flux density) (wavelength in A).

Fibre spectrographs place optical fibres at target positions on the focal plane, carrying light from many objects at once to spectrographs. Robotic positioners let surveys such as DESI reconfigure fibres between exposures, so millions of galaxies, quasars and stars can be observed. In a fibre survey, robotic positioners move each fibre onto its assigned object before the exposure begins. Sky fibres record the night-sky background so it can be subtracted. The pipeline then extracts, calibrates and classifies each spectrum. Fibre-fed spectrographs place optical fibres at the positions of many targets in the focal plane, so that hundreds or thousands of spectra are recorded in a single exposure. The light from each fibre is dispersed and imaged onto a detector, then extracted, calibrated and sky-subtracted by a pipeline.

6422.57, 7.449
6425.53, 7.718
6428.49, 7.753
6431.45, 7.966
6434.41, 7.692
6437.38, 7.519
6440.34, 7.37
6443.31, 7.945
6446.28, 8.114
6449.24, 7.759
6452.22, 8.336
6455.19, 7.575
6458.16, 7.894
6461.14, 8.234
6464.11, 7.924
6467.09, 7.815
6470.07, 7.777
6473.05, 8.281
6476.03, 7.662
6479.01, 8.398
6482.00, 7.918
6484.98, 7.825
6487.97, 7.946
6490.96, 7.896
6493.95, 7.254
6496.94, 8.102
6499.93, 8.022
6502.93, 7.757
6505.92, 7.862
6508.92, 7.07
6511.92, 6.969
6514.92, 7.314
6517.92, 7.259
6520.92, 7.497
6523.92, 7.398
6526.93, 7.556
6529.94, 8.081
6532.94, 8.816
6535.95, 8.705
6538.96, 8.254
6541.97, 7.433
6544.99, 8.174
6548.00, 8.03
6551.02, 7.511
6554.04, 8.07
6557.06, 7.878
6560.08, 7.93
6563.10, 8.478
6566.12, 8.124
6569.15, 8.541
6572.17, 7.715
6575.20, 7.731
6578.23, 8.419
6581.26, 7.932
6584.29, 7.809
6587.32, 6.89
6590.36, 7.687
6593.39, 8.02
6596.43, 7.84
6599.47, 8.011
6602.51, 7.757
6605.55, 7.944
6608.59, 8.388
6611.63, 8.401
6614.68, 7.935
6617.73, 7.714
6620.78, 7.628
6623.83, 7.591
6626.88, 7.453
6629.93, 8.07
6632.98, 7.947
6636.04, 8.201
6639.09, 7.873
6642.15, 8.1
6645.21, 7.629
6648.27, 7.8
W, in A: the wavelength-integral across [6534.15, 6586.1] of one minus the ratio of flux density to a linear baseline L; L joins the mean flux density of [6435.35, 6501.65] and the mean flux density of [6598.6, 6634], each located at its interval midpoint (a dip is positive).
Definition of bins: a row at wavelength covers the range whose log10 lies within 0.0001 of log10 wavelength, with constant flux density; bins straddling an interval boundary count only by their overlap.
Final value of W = -1.0 A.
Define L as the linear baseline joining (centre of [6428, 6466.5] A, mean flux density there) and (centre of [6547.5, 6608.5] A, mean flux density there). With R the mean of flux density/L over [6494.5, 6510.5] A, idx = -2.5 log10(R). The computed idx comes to 0.02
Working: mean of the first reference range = 7.85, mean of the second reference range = 7.92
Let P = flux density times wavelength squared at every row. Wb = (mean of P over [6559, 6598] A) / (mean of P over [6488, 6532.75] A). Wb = 1.1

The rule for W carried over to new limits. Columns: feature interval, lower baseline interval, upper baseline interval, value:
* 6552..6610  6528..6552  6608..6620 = 1.0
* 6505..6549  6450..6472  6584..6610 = 0.7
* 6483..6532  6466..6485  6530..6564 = 2.4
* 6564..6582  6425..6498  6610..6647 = -0.5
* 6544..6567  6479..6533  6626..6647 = -0.7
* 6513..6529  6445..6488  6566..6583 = 1.2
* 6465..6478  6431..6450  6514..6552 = -0.2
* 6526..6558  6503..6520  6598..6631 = -2.4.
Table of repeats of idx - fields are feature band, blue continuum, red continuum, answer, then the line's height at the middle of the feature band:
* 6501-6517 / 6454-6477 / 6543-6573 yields 0.08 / 7.97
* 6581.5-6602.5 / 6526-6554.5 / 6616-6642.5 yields 0.03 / 7.93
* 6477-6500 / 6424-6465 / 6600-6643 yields -0.01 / 7.86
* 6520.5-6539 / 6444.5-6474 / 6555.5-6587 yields -0.01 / 8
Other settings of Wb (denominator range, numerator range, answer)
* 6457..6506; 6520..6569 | 1.03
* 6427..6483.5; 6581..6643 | 1.05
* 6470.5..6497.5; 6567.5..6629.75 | 1.03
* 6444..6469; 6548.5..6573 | 1.04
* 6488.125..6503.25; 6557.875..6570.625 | 1.08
